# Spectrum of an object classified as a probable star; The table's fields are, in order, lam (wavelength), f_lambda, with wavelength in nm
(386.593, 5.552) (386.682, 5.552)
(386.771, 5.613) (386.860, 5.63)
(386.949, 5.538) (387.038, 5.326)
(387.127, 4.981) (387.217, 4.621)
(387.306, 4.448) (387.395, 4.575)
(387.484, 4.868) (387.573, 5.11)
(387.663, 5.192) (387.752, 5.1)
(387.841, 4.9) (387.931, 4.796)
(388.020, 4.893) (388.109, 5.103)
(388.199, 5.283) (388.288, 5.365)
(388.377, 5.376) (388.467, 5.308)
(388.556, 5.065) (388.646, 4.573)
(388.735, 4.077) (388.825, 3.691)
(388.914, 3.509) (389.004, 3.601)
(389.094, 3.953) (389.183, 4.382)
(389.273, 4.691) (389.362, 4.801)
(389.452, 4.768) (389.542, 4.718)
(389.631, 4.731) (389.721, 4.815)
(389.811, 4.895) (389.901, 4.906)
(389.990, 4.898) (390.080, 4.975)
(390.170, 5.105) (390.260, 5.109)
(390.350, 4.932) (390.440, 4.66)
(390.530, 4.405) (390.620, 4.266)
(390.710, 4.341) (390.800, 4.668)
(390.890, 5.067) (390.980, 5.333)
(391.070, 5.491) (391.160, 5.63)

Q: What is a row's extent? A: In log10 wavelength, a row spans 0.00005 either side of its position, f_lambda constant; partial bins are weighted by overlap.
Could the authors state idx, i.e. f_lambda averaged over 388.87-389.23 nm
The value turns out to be 3.86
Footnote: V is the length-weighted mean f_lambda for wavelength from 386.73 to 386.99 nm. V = 5.6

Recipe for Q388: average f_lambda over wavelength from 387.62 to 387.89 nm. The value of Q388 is 5.06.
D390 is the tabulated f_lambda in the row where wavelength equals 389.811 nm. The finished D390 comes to 4.895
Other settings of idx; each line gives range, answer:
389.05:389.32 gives 4.36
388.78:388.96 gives 3.6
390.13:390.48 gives 4.95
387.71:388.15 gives 4.96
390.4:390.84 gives 4.46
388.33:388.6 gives 5.26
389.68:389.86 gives 4.84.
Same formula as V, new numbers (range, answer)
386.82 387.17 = 5.37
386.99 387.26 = 4.97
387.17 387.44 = 4.55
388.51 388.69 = 4.82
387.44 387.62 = 4.98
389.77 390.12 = 4.92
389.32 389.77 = 4.76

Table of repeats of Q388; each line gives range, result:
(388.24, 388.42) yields 5.39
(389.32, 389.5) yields 4.77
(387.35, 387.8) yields 4.97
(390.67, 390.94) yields 4.71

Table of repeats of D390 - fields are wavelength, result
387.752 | 5.1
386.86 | 5.63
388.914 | 3.509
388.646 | 4.573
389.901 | 4.906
